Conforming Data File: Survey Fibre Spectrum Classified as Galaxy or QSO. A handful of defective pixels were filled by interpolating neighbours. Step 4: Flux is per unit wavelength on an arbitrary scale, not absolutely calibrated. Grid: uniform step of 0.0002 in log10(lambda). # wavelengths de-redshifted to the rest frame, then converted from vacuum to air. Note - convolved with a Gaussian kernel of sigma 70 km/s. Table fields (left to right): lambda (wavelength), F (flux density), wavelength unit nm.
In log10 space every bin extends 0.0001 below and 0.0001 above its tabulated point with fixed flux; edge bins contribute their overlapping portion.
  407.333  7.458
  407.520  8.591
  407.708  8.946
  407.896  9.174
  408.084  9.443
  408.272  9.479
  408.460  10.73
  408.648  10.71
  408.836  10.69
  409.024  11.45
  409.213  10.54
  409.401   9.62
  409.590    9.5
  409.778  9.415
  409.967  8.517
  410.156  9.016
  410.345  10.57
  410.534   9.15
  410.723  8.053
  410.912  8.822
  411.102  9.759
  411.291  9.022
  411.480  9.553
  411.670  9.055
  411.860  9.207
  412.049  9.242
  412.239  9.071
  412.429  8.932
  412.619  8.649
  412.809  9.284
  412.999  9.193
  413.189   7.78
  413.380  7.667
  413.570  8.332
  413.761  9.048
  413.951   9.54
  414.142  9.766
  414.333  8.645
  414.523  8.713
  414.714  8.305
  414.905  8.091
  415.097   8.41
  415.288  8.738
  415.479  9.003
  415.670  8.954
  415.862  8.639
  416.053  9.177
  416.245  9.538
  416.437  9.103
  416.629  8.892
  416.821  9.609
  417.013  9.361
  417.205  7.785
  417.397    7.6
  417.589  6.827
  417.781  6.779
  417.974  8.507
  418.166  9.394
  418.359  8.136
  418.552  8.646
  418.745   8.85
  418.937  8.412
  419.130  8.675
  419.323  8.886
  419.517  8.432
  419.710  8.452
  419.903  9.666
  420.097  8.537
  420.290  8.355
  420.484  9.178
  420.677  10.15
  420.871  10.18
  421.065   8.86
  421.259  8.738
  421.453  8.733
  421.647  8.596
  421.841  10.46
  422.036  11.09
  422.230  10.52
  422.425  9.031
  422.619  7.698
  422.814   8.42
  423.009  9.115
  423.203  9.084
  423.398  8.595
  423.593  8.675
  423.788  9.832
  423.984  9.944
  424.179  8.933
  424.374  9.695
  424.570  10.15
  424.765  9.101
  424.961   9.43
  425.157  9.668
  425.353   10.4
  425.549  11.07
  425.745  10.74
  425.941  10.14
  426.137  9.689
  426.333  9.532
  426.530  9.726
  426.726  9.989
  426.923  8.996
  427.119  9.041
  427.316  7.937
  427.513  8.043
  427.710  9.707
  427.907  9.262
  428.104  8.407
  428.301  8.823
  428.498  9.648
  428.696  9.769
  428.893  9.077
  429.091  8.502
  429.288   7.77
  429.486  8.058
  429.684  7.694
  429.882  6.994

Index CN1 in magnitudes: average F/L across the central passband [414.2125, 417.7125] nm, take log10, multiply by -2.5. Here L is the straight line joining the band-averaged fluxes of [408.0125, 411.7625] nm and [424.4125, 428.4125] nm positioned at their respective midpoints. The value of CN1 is 0.116 mag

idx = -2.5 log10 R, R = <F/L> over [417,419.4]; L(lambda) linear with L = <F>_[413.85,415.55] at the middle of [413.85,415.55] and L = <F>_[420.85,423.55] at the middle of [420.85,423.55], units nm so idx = 0.09 mag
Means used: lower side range 8.8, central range 8.26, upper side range 9.19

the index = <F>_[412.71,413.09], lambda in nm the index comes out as 9.24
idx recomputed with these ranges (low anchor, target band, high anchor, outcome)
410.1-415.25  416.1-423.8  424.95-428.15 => 0.04 mag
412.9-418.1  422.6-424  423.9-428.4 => 0.04 mag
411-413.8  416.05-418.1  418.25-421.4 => 0.06 mag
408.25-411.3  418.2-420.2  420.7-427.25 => 0.11 mag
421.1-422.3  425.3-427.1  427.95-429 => -0.08 mag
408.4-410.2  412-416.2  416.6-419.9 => 0.05 mag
